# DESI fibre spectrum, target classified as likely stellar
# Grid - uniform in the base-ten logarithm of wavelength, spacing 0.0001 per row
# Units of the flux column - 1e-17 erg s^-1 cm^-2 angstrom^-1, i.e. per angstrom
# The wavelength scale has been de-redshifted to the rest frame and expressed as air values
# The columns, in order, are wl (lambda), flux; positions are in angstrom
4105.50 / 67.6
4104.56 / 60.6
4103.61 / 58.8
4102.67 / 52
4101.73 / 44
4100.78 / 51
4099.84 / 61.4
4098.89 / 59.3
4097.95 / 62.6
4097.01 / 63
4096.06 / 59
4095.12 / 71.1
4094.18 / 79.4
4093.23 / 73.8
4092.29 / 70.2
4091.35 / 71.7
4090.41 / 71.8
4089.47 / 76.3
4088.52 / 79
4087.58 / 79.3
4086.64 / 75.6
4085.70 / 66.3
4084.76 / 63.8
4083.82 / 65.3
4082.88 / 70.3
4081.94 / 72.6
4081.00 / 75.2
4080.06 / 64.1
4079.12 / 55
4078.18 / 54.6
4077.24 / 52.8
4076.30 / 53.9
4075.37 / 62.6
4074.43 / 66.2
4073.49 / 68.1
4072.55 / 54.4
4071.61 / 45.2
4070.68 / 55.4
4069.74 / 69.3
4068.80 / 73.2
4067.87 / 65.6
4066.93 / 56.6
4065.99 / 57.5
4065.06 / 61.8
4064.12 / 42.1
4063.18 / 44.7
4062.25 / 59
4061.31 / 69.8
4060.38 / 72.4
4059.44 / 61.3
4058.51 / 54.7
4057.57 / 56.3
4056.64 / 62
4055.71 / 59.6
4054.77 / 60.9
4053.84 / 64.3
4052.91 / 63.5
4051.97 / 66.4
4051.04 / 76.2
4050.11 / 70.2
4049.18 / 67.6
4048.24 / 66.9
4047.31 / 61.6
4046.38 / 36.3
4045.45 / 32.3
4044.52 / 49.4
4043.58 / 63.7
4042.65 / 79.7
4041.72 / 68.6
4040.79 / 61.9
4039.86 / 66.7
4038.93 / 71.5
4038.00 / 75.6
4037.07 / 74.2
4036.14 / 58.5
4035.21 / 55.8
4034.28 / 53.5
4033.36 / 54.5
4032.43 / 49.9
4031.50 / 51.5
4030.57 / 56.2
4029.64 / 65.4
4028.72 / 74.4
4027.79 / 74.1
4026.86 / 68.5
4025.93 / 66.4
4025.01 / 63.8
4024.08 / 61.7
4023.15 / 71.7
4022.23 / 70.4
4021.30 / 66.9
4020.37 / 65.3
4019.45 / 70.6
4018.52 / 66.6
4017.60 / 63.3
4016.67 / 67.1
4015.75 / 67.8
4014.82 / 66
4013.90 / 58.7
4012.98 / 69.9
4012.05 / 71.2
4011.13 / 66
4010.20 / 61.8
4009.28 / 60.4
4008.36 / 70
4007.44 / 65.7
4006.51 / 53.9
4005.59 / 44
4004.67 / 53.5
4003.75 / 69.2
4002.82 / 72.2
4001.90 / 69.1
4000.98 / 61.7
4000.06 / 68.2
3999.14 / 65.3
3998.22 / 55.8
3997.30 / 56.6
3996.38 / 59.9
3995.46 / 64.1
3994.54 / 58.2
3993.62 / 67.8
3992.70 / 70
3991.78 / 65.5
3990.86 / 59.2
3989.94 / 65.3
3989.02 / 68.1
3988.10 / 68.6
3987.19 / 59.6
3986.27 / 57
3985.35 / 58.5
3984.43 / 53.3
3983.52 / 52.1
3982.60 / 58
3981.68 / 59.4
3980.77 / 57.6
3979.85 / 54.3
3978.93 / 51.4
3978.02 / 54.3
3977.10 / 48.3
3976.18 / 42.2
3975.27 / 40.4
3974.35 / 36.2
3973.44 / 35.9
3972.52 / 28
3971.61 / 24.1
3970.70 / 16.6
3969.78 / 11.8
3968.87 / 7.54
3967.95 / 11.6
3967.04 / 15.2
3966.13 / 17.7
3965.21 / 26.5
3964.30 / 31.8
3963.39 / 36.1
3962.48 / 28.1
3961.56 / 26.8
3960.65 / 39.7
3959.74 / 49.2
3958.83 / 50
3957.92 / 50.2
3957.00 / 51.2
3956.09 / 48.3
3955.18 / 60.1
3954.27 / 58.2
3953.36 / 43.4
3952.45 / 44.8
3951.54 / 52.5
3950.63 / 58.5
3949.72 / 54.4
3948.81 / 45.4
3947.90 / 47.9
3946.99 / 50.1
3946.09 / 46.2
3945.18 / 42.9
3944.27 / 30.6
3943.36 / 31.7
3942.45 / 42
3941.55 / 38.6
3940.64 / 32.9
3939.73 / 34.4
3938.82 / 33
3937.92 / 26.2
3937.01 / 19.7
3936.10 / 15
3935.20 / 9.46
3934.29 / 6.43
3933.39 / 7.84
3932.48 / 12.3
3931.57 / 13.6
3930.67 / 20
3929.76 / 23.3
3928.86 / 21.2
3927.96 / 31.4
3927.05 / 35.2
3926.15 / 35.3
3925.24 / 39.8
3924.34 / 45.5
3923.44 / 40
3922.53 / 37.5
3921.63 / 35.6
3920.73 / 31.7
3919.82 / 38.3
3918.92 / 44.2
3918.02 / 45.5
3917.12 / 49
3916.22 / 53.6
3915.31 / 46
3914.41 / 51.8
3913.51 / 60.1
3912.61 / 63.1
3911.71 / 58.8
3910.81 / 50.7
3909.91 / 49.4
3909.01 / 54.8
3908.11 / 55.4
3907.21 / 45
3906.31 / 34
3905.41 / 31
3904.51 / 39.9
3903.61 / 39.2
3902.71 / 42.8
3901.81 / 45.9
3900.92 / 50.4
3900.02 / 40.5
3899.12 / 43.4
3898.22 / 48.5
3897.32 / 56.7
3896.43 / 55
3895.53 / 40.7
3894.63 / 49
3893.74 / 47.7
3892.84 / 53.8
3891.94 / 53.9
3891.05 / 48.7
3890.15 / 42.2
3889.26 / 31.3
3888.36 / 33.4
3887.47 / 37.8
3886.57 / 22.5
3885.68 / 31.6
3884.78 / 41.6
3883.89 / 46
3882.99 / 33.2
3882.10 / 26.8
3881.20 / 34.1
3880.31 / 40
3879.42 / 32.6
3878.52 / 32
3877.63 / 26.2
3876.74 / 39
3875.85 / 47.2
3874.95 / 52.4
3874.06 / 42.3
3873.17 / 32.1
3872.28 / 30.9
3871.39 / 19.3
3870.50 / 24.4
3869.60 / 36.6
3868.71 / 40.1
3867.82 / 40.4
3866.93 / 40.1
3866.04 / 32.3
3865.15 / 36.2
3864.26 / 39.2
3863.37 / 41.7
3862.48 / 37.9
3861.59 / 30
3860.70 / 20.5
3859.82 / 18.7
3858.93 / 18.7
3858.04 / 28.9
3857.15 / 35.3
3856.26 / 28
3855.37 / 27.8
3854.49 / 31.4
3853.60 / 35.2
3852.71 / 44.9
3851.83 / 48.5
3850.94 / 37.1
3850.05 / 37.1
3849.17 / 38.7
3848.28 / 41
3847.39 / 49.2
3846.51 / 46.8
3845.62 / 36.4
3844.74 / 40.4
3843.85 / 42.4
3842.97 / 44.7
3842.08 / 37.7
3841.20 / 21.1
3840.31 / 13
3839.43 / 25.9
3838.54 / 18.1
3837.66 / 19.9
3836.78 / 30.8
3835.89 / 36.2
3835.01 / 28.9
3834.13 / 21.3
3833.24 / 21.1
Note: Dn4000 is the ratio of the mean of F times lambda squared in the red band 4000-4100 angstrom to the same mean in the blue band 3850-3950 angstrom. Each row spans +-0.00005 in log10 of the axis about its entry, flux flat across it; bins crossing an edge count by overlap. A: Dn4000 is 1.83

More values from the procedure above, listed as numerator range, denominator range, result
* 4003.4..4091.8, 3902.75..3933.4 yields 1.70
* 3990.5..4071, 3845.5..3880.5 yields 1.93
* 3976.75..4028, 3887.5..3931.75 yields 1.53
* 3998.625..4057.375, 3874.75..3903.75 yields 1.65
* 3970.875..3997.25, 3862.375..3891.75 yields 1.57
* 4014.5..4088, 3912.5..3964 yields 1.74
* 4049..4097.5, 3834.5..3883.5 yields 2.11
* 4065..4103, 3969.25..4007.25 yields 1.25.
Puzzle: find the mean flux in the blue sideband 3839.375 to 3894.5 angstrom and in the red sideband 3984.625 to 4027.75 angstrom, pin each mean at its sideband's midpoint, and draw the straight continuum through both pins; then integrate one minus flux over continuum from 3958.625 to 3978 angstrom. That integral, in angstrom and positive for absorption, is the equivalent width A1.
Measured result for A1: 9.1 angstrom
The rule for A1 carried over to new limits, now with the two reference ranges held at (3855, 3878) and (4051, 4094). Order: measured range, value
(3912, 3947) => 6.7 angstrom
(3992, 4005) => -2.7 angstrom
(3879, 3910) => -3.8 angstrom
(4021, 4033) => -1.6 angstrom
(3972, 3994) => -1.6 angstrom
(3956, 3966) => 1.8 angstrom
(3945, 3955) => -0.9 angstrom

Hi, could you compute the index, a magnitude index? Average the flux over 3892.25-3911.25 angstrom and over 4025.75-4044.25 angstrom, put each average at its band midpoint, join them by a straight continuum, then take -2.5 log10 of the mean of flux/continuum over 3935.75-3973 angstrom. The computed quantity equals 0.42 mag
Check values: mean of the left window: 46.4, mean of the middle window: 36.1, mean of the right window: 64.3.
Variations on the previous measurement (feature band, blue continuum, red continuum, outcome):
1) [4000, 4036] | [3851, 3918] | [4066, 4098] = -0.11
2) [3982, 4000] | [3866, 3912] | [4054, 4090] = -0.16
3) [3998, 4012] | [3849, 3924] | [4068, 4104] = -0.15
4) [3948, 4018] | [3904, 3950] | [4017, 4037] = 0.02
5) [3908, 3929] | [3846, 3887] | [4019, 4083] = -0.06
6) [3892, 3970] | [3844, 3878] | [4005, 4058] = 0.19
